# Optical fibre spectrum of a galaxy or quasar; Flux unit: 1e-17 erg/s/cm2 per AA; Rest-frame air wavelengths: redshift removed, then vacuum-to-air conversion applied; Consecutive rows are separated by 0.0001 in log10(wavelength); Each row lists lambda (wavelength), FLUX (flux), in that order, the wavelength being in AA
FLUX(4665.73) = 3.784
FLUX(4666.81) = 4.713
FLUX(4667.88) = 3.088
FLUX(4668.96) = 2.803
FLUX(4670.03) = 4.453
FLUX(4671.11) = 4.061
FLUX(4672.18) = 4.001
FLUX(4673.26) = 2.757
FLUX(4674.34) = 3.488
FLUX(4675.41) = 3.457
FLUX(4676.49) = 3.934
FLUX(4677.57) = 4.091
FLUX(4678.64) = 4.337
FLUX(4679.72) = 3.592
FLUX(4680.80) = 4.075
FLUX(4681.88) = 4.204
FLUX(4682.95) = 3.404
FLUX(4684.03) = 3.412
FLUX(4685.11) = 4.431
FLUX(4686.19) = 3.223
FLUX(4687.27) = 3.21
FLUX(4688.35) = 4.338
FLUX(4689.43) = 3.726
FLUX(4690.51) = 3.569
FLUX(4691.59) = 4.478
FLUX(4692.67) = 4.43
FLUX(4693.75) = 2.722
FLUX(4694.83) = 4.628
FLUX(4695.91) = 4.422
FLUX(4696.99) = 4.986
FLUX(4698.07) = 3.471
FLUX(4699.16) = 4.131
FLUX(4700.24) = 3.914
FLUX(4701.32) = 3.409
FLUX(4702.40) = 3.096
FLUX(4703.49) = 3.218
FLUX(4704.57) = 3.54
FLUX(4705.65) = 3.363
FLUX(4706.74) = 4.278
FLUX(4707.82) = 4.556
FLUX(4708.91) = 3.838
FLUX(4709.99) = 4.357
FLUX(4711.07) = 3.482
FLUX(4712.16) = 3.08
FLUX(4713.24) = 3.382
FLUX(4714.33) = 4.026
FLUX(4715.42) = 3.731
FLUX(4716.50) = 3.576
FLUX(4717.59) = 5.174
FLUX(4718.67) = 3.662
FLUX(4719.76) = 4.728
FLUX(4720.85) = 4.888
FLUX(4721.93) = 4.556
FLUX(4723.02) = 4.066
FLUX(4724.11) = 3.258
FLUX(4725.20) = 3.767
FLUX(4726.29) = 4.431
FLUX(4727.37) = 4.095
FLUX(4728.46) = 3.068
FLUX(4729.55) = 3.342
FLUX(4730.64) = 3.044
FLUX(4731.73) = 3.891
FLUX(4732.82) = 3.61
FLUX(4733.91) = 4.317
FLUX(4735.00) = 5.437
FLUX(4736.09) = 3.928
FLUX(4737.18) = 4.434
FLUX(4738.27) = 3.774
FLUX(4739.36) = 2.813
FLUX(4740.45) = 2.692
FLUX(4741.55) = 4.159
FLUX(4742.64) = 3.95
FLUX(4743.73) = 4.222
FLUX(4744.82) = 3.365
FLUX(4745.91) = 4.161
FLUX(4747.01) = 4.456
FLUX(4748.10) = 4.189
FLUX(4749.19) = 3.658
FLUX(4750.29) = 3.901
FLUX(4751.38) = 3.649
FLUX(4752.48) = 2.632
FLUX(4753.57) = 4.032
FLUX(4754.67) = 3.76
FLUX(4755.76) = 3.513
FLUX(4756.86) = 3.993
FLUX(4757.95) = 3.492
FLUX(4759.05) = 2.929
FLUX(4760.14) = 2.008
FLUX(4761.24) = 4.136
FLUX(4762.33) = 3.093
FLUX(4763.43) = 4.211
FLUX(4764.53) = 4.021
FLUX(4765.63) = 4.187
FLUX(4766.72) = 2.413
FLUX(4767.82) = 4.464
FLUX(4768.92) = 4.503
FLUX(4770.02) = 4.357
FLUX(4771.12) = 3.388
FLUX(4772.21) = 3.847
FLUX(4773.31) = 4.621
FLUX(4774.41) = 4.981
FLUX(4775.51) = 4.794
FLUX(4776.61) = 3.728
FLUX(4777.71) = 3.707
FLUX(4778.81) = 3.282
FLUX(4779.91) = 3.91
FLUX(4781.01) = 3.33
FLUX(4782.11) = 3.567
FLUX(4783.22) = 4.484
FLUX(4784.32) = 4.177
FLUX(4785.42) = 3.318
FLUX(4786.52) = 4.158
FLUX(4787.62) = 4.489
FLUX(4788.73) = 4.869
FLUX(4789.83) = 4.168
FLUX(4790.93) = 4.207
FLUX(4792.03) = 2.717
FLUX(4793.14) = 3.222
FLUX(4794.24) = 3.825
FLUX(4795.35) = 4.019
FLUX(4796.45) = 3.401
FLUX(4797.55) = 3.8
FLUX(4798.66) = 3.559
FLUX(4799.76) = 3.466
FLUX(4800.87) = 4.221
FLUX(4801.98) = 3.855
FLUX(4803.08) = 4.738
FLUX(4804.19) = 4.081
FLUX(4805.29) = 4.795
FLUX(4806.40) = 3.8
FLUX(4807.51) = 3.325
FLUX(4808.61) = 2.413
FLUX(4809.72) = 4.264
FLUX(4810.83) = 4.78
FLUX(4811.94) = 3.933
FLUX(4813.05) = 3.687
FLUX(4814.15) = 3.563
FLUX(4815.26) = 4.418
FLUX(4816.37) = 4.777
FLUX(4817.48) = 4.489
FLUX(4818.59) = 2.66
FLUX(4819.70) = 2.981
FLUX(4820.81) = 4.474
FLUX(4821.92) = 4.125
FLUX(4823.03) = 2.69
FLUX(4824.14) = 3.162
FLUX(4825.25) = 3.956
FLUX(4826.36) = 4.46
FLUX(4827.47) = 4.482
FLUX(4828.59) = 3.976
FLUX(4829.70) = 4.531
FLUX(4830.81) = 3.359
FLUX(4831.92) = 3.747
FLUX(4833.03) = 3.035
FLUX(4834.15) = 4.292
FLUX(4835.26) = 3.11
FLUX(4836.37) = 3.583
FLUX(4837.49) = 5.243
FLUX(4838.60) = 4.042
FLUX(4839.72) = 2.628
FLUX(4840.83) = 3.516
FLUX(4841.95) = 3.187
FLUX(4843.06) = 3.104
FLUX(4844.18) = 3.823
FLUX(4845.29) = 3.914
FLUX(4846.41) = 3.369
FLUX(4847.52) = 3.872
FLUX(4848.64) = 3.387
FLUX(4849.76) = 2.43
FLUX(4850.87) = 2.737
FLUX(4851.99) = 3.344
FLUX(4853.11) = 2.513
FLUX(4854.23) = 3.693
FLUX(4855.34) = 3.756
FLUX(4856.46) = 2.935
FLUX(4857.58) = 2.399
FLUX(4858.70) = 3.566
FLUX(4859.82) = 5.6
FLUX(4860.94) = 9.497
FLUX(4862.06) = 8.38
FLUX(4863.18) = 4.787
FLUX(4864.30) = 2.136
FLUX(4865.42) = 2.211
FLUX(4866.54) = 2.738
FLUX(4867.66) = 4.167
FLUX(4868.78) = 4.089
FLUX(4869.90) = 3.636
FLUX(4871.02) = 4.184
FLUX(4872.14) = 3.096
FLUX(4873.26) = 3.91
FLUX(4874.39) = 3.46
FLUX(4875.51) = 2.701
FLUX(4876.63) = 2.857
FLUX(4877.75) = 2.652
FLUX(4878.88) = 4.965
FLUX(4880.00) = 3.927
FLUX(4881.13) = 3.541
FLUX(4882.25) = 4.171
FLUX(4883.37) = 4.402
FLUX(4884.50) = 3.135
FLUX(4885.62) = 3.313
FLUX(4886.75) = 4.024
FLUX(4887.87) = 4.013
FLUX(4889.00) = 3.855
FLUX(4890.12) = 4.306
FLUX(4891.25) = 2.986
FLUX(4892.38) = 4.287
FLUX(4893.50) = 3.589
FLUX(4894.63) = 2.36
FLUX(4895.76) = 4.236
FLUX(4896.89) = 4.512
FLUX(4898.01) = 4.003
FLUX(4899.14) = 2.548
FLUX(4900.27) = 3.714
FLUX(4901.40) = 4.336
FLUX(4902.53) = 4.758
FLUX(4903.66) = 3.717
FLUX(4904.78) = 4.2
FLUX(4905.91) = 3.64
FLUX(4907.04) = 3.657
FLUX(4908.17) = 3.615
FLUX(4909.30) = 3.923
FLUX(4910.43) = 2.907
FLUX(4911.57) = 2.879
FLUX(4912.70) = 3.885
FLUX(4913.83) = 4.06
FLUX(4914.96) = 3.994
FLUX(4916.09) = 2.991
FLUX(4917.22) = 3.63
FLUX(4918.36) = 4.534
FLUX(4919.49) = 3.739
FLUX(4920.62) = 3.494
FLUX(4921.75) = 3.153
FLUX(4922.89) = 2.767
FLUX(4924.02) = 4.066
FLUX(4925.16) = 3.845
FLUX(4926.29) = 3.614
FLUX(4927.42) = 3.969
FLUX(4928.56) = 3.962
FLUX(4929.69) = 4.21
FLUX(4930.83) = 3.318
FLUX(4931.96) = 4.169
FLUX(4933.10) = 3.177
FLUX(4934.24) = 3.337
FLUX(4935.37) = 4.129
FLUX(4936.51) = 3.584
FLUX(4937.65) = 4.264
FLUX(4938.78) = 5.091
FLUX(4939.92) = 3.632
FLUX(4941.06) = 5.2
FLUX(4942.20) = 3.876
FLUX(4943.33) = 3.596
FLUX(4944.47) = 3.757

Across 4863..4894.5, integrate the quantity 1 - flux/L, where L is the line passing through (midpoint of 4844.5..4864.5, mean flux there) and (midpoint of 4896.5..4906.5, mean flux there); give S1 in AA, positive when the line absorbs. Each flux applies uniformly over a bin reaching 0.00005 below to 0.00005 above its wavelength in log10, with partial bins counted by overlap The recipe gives 3.2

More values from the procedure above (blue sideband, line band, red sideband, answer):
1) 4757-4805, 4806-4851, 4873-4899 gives 1.0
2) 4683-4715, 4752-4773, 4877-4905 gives 0.9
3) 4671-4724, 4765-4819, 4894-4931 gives -1.9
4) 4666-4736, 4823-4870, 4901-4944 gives 0.3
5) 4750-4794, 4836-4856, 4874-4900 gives 1.4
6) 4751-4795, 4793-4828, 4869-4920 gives -0.8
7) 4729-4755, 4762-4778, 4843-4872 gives -0.9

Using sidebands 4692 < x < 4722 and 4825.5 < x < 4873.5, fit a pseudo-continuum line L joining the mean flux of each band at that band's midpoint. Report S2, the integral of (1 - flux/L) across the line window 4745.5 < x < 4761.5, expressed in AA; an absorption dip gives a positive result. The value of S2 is 1.2 AA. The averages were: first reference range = 3.95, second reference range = 3.83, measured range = 3.62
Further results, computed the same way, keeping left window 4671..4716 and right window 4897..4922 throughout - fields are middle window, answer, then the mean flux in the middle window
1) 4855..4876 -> -1.88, 4.07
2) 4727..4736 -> -0.14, 3.85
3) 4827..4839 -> -0.61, 3.94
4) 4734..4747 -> -0.53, 3.94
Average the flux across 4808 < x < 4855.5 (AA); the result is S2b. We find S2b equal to 3.66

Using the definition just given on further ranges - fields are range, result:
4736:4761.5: 3.65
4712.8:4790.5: 3.89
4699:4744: 3.86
